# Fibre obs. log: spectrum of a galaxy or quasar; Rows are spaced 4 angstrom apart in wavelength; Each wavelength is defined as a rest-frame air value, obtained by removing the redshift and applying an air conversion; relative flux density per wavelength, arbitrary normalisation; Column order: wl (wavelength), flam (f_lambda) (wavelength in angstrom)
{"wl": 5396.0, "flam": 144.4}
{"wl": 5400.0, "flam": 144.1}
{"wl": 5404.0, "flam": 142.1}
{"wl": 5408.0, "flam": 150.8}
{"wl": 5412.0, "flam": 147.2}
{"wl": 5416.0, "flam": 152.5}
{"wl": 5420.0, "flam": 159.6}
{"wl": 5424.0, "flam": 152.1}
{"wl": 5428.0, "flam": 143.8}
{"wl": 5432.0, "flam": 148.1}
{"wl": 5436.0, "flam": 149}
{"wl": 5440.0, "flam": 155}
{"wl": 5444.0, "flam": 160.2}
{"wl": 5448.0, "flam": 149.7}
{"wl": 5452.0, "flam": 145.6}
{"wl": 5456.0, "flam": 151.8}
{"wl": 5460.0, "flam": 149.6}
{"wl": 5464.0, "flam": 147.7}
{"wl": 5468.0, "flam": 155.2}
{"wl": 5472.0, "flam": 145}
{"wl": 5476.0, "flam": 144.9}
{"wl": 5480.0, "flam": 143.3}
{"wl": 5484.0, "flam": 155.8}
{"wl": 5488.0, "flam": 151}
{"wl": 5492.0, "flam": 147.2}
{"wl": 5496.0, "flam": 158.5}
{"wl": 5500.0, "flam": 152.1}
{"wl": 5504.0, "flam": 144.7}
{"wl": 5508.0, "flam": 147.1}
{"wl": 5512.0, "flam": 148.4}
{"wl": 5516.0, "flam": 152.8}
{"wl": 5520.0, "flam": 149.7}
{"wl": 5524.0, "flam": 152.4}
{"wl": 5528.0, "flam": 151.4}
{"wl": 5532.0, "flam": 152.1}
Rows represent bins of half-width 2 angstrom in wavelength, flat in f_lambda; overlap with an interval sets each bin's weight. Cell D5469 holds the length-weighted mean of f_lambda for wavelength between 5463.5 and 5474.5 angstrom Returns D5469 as 149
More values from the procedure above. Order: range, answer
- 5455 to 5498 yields 150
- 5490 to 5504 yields 151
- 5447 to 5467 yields 149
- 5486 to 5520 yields 150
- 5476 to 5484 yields 147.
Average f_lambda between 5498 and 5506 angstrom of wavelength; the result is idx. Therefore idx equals 148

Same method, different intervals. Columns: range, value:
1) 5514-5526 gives 152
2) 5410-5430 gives 151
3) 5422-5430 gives 148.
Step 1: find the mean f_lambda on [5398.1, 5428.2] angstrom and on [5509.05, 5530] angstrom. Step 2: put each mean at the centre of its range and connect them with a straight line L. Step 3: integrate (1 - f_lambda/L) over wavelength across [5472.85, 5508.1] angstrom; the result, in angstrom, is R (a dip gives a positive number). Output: 0.2 angstrom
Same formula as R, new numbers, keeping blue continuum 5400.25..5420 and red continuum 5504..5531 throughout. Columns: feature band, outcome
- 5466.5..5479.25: 0.2 angstrom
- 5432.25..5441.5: -0.1 angstrom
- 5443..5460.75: -0.2 angstrom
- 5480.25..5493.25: -0.1 angstrom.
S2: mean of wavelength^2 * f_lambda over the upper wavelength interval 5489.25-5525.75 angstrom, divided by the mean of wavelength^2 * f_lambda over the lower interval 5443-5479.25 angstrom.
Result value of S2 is 1.0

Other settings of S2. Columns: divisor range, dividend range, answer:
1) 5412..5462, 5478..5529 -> 1.02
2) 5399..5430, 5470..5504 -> 1.03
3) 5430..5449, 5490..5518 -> 1.01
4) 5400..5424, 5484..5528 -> 1.04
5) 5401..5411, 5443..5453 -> 1.05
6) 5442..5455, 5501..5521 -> 1.00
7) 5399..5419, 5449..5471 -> 1.03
